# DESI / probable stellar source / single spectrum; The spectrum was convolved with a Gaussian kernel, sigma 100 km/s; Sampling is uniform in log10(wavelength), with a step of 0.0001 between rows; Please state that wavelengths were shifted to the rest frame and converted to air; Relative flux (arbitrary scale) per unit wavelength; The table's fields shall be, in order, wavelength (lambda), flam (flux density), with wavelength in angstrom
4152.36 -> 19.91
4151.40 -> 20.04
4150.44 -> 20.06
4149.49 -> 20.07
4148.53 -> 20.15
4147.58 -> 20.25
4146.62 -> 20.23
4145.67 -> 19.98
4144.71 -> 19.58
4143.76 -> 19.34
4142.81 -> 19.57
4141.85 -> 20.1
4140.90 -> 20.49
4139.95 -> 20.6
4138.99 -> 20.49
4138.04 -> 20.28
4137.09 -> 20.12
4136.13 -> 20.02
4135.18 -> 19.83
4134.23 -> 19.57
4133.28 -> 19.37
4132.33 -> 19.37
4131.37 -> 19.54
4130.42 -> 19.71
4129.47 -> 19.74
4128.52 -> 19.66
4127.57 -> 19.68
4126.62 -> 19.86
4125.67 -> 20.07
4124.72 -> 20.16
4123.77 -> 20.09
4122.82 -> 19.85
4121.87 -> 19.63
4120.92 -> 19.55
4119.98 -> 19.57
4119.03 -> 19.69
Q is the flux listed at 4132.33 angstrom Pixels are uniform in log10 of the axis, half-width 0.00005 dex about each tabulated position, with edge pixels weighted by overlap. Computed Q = 19.37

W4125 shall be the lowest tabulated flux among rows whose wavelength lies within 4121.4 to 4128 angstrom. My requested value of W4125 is 19.63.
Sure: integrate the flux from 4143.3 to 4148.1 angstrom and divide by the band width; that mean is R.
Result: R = 19.9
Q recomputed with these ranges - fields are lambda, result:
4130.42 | 19.71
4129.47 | 19.74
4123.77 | 20.09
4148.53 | 20.15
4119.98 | 19.57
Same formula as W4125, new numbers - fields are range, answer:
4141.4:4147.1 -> 19.34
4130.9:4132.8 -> 19.37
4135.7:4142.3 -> 20.02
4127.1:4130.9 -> 19.66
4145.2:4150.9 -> 19.98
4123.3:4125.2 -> 20.09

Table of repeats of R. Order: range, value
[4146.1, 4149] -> 20.2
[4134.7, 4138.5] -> 20.1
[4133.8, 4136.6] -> 19.8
